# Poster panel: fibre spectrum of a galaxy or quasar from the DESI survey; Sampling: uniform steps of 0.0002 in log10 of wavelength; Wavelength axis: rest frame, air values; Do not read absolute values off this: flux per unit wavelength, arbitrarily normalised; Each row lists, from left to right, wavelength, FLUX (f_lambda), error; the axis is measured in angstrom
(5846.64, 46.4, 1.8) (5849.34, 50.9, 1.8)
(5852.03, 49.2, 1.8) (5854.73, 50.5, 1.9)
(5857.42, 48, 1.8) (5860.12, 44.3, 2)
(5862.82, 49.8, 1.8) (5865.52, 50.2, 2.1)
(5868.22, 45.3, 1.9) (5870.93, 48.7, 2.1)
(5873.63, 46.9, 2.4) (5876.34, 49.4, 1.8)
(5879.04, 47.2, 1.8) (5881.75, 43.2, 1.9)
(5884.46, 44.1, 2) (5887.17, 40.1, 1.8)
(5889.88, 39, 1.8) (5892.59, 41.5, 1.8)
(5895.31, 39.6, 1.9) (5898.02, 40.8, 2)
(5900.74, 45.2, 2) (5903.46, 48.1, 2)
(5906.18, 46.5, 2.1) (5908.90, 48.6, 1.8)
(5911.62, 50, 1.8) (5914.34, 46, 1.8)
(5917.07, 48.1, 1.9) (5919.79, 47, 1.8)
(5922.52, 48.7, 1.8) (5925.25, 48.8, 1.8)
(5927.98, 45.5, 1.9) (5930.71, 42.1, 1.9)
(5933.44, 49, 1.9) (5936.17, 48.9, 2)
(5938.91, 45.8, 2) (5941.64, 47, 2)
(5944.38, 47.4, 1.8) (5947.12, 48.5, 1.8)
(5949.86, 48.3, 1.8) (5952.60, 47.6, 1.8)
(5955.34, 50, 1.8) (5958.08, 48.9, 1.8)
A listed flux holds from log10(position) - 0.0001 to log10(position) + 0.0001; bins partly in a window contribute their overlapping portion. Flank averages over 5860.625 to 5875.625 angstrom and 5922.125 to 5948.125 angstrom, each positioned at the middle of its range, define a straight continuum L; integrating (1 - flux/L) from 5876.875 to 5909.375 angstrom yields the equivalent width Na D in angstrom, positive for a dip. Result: 2.7 angstrom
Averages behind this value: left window 48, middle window 43.7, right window 47.1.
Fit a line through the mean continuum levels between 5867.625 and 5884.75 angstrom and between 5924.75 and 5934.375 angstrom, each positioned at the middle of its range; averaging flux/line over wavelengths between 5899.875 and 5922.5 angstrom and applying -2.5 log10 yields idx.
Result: -0.03 mag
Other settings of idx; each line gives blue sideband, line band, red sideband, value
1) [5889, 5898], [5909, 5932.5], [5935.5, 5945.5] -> -0.07 mag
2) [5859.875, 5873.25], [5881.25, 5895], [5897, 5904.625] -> 0.11 mag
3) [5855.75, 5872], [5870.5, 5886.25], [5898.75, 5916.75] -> 0.03 mag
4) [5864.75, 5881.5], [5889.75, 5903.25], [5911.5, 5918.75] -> 0.14 mag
